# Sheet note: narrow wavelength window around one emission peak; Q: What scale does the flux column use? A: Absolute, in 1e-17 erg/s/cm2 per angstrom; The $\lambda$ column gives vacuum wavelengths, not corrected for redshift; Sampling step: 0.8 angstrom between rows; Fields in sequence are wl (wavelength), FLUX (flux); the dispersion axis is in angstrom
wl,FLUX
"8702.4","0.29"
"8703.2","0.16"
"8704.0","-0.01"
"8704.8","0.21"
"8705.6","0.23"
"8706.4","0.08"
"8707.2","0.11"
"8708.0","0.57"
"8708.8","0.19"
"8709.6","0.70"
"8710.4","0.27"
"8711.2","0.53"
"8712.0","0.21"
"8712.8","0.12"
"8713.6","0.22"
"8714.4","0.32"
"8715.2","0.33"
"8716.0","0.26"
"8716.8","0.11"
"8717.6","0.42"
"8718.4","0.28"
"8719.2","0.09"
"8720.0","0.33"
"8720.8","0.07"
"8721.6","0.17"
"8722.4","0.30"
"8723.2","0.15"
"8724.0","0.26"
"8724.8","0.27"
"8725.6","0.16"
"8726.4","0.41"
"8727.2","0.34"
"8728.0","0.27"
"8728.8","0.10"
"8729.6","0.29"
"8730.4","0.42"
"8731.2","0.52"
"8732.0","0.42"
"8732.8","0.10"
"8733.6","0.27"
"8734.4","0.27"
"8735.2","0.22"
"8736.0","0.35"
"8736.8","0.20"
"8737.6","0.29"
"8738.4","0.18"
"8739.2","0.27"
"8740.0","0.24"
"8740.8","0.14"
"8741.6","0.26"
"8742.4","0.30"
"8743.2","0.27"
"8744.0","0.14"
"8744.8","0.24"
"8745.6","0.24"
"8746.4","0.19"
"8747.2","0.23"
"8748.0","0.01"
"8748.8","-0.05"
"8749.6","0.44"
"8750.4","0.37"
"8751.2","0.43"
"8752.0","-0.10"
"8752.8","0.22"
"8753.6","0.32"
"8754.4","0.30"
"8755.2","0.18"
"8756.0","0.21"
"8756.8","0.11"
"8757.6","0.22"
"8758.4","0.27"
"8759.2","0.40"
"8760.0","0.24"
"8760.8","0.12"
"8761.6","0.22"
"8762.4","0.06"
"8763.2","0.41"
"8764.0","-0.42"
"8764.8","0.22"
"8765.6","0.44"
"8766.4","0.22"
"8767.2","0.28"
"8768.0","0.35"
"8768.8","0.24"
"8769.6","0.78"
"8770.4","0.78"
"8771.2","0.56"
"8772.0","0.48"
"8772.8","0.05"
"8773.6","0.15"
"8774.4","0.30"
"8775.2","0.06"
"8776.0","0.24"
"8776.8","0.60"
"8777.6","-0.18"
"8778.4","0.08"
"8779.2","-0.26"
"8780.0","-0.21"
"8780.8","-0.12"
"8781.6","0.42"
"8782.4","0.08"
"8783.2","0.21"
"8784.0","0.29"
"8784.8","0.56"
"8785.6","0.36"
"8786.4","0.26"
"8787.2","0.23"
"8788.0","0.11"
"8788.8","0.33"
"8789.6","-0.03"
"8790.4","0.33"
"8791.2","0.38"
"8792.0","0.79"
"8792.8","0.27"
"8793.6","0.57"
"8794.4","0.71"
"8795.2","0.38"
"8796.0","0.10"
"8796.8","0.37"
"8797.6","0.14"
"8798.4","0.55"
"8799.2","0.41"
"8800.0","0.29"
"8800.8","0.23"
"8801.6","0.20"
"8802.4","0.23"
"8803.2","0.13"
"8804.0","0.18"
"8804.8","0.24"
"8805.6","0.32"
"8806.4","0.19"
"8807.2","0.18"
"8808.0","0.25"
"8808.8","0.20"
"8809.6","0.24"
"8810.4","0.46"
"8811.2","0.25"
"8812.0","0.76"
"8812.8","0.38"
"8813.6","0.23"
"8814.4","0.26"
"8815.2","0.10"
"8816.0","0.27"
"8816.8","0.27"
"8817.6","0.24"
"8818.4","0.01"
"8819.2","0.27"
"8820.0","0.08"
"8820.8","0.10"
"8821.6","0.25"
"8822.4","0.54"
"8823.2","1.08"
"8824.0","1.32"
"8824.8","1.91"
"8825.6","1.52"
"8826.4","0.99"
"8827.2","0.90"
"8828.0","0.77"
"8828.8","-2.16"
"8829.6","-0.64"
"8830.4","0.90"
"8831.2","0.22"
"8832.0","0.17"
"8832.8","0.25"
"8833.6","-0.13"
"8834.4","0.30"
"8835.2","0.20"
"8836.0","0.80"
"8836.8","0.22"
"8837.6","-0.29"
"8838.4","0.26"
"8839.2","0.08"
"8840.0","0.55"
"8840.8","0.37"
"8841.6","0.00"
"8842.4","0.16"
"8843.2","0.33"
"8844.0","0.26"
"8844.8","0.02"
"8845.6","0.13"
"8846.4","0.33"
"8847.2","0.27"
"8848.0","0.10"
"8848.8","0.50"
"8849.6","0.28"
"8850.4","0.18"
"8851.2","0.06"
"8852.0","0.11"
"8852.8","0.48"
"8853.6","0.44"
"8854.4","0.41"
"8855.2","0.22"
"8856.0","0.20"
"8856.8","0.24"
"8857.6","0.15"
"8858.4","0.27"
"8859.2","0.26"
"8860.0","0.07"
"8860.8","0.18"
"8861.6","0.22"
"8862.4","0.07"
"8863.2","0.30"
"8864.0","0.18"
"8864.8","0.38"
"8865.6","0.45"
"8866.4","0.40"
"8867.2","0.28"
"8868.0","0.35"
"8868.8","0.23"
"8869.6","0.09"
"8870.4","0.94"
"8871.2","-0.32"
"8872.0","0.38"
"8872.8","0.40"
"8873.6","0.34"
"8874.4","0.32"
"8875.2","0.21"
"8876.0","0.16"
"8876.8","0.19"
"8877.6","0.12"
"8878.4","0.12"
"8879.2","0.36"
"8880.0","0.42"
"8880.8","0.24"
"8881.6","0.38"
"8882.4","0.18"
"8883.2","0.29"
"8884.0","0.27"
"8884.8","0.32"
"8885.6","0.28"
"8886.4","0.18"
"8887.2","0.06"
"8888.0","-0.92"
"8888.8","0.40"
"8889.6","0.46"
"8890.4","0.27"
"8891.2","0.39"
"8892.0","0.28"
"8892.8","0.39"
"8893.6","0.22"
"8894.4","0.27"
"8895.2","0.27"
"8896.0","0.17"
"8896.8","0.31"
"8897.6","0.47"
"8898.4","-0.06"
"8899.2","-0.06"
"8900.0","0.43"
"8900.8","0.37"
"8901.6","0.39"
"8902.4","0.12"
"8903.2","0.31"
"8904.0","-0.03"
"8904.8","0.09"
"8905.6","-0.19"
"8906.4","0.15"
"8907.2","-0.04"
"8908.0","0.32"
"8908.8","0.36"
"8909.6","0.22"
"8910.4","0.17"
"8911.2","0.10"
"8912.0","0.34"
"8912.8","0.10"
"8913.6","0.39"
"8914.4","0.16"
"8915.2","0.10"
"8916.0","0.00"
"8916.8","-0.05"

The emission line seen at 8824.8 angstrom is Hbeta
